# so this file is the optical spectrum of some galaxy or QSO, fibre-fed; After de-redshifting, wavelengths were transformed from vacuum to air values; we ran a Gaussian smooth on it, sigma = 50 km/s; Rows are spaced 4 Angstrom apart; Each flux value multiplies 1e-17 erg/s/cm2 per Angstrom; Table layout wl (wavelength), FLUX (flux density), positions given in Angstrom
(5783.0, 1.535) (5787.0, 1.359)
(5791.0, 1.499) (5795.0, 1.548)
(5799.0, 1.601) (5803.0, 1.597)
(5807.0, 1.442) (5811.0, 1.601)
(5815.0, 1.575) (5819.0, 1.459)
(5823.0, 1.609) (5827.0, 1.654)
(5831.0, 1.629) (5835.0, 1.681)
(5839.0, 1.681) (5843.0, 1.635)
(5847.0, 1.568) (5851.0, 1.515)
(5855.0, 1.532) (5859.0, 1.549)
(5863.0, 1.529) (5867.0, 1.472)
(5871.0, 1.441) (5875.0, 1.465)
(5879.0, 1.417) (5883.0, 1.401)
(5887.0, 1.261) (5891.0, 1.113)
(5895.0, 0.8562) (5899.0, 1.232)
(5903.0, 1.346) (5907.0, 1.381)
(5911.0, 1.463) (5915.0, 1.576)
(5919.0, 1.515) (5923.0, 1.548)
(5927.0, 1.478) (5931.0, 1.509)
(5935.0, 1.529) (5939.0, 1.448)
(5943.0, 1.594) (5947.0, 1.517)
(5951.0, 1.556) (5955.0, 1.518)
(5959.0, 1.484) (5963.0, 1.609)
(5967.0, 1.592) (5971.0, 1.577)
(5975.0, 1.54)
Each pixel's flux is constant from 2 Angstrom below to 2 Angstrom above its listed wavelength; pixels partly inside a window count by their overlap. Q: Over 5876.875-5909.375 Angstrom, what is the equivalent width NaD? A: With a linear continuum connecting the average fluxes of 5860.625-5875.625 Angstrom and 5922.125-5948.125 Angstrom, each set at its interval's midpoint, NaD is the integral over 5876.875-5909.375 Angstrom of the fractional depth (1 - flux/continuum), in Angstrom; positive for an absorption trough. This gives 5.2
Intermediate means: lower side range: 1.48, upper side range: 1.52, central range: 1.25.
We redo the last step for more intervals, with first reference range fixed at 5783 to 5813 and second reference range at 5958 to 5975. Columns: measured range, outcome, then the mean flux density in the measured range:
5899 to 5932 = 2.0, 1.46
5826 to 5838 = -1.0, 1.66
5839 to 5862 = -0.5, 1.57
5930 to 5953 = 0.5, 1.53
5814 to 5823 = 0.0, 1.53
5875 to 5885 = 0.8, 1.42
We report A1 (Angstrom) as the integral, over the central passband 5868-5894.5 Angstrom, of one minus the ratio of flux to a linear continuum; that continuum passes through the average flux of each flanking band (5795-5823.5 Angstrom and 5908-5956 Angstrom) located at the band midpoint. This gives 3.6 Angstrom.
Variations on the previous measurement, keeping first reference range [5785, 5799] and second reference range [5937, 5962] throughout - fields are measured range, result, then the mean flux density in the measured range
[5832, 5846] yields -1.48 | 1.66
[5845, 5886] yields 0.56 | 1.48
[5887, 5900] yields 3.67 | 1.08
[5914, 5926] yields -0.17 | 1.54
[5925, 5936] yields 0.11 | 1.5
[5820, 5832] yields -0.97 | 1.62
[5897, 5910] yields 1.56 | 1.33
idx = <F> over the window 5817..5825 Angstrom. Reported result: 1.53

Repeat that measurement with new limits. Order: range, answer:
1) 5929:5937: 1.52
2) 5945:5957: 1.53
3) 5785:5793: 1.43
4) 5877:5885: 1.41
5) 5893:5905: 1.14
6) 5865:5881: 1.45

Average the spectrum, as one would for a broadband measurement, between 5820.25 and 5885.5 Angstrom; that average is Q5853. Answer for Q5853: 1.55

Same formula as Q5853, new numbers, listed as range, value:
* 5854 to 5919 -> 1.38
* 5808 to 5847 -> 1.61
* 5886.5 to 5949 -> 1.4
